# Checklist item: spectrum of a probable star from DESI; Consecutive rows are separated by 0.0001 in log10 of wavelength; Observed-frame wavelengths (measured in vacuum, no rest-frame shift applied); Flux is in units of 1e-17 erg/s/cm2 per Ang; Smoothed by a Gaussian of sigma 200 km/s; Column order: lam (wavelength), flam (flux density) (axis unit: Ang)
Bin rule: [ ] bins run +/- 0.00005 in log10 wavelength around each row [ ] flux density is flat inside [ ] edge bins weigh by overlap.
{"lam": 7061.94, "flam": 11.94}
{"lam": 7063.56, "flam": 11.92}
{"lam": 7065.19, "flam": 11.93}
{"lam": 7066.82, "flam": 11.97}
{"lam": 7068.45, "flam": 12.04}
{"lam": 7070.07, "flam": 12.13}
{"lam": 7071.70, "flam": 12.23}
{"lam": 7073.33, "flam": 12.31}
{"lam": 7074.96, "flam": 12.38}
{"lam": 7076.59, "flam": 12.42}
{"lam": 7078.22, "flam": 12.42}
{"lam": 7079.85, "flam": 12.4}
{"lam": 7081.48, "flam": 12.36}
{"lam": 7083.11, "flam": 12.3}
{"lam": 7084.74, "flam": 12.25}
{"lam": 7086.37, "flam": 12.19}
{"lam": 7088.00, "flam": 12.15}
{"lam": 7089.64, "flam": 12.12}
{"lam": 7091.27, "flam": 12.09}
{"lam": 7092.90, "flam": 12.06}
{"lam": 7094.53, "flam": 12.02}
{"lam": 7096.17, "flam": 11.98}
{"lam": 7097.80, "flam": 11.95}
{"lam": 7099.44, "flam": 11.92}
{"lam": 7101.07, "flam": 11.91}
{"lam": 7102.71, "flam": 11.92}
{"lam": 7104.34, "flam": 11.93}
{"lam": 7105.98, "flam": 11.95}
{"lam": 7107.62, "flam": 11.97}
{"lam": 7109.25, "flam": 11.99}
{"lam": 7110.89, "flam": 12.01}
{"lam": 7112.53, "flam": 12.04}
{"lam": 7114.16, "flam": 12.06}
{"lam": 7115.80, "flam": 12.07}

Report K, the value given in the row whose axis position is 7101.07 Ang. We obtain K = 11.91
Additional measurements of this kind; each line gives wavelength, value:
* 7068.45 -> 12.04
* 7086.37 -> 12.19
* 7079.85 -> 12.4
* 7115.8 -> 12.07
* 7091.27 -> 12.09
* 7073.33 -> 12.31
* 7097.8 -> 11.95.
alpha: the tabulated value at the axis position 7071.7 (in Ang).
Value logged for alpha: 12.23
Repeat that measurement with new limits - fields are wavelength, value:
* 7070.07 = 12.13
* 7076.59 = 12.42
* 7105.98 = 11.95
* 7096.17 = 11.98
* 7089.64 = 12.12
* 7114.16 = 12.06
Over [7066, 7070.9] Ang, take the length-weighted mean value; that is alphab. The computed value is 12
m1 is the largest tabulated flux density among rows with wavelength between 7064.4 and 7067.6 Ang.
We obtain 11.97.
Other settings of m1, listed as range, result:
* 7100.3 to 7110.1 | 11.99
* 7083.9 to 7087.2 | 12.25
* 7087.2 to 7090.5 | 12.15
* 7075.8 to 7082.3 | 12.42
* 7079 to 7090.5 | 12.4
